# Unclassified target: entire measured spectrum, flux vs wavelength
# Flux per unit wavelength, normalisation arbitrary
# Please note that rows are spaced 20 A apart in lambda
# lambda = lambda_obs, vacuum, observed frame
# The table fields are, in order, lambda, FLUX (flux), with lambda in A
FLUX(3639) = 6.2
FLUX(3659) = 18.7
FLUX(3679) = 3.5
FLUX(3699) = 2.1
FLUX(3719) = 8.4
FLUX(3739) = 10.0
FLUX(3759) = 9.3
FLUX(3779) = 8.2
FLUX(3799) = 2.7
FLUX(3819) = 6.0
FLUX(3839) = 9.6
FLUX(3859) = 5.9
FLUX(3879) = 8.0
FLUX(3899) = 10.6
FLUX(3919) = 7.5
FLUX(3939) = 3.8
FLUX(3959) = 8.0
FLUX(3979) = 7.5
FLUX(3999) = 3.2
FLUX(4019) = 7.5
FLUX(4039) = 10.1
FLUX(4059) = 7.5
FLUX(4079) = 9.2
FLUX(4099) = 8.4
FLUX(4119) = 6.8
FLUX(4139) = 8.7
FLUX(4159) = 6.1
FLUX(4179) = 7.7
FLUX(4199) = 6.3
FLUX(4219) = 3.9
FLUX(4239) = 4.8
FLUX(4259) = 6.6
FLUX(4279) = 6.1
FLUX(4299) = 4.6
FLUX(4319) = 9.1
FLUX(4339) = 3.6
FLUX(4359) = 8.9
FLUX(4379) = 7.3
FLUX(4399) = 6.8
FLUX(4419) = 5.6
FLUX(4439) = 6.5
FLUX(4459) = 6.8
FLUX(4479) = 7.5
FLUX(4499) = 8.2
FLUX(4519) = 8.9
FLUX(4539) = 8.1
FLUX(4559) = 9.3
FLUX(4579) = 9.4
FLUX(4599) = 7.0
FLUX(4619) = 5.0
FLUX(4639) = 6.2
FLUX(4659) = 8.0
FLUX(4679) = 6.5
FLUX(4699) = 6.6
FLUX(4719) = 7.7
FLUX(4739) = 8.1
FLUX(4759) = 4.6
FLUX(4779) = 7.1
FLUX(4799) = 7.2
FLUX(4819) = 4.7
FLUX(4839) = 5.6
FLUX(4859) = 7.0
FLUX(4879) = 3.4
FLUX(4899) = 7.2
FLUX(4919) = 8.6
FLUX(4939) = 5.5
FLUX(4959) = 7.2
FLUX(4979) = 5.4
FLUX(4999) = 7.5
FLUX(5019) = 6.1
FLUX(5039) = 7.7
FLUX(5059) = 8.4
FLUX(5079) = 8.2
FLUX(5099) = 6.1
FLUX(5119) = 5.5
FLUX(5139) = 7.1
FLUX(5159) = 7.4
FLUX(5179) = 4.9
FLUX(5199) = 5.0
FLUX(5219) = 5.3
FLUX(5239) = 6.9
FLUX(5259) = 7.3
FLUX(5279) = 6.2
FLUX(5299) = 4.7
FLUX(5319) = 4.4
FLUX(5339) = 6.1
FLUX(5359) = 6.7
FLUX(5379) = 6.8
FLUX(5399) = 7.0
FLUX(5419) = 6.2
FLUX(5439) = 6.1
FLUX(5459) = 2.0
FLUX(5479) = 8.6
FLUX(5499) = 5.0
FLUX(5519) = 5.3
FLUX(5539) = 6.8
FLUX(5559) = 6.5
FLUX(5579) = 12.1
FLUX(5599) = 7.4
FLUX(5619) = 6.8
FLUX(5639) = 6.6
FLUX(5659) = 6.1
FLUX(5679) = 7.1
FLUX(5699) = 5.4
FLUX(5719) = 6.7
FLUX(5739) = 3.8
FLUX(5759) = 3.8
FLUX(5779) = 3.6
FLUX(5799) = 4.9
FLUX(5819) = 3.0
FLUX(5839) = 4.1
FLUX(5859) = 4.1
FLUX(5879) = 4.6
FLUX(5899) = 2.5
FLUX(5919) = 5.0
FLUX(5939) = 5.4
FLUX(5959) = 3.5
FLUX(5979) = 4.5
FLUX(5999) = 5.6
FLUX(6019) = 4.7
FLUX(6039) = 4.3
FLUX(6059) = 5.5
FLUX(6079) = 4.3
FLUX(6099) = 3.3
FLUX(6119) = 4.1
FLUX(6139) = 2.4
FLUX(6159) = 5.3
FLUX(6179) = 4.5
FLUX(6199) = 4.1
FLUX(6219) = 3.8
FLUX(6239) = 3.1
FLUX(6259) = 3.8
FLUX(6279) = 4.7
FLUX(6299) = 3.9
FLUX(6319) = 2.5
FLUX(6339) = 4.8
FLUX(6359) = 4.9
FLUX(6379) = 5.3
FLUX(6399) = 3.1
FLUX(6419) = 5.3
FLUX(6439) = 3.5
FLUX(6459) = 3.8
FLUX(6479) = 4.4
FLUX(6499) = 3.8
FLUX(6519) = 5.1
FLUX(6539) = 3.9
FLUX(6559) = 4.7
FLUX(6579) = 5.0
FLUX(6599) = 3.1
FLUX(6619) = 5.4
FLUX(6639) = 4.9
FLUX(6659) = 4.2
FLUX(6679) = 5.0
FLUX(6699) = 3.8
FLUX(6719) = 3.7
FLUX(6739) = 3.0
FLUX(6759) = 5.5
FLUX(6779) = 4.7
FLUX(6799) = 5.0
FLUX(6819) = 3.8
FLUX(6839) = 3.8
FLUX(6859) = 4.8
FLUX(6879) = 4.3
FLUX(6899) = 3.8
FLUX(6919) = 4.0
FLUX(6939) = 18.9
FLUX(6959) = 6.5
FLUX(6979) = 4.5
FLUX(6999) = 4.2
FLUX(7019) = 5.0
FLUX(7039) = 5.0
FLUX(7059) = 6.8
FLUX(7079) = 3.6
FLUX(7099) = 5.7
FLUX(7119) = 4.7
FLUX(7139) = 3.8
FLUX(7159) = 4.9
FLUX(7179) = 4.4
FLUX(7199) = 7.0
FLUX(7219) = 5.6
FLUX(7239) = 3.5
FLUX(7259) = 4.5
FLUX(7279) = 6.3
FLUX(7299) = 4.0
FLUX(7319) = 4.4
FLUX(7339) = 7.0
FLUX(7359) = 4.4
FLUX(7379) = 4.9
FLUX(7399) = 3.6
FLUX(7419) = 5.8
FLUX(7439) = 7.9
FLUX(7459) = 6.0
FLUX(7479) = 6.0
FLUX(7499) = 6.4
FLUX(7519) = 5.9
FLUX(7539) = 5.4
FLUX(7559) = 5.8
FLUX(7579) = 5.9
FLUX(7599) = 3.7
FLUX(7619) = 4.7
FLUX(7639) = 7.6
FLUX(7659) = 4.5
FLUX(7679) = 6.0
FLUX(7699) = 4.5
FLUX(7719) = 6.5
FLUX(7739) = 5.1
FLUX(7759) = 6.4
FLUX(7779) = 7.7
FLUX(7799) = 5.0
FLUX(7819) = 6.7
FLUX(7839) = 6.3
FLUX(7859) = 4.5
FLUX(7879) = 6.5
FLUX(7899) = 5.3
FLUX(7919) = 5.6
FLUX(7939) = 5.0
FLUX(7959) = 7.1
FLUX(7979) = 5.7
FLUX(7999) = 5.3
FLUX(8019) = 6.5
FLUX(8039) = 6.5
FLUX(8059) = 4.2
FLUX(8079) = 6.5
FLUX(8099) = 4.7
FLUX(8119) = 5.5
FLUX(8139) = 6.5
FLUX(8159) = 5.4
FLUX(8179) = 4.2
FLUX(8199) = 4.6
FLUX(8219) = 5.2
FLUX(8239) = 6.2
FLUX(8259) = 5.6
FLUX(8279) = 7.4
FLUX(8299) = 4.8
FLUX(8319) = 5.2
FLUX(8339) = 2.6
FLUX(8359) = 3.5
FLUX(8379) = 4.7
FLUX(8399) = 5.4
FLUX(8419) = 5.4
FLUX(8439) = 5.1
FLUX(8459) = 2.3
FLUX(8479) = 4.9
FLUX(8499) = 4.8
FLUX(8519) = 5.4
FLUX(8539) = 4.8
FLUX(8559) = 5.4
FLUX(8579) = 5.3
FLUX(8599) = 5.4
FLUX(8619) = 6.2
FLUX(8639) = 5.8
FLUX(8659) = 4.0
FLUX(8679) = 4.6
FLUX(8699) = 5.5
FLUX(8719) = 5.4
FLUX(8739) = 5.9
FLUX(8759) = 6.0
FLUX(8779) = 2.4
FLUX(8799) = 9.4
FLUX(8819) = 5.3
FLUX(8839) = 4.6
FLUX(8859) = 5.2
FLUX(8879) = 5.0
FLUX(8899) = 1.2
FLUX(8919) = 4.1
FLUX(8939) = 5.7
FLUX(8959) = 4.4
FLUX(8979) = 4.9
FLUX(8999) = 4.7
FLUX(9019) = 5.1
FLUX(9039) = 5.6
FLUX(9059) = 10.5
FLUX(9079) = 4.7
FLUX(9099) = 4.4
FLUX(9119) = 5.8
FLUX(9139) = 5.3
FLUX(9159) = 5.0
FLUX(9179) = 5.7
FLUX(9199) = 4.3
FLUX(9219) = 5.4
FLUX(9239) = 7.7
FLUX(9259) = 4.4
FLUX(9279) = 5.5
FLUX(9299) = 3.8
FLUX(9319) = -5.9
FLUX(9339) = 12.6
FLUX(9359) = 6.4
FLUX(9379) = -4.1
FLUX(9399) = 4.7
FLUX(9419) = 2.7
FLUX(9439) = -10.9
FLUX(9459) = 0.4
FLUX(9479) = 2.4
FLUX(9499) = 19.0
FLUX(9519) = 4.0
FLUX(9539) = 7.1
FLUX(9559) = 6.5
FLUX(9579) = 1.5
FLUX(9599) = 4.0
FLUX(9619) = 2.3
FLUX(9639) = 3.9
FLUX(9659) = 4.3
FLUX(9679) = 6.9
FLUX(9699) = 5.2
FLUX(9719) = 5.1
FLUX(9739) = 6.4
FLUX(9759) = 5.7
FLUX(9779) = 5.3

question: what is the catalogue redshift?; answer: 0.863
